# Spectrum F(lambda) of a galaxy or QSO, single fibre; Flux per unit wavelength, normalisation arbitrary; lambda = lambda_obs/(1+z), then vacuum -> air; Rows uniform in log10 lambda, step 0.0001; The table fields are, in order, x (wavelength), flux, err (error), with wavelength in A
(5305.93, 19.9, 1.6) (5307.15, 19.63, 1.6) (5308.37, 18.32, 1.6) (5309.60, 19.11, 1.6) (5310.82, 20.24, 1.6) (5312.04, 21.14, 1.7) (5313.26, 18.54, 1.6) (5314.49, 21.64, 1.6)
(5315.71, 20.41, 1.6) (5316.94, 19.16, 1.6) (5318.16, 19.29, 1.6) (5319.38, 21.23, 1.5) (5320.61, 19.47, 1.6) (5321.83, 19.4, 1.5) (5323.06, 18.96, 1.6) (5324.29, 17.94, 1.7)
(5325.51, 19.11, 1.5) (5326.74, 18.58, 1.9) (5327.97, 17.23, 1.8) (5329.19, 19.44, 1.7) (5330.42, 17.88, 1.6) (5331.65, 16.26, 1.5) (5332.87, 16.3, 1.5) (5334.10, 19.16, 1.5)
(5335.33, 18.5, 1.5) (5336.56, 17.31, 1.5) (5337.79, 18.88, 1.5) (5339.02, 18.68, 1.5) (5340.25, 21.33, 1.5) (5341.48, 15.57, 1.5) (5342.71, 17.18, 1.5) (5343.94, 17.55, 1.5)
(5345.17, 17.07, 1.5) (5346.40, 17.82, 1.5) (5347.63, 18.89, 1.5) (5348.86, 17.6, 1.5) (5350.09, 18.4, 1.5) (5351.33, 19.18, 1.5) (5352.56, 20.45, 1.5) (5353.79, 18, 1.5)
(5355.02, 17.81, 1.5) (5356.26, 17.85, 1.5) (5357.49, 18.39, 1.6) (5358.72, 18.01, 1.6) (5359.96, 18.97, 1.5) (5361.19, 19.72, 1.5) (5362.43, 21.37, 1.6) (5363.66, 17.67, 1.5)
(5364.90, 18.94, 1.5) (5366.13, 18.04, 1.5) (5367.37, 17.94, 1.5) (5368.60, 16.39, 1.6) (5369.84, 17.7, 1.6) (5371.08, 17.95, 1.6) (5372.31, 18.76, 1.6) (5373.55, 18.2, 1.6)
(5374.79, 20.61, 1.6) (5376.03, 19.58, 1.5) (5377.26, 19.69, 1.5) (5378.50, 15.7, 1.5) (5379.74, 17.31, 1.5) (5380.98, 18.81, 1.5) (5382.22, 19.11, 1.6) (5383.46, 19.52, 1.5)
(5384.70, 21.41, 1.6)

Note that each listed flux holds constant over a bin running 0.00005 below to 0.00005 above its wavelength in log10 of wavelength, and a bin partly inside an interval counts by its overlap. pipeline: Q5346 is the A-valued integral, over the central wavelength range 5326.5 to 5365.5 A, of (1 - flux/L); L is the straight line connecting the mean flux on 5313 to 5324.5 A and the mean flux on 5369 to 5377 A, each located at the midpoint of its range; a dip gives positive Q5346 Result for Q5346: 1.8 A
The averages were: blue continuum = 19.7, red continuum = 18.8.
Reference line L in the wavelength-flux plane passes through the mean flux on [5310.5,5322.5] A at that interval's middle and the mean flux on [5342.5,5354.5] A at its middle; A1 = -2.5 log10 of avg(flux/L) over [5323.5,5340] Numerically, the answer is 0.06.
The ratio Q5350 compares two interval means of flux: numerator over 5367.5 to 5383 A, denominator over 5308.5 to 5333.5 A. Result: 1.0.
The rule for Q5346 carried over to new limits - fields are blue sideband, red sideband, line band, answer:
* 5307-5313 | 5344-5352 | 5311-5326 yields -0.32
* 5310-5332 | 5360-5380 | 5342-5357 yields 0.55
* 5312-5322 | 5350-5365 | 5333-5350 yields 1.07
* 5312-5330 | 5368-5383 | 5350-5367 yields -0.11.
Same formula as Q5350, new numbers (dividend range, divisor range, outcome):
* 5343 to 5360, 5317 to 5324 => 0.93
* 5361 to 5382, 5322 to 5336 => 1.02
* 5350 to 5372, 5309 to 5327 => 0.94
